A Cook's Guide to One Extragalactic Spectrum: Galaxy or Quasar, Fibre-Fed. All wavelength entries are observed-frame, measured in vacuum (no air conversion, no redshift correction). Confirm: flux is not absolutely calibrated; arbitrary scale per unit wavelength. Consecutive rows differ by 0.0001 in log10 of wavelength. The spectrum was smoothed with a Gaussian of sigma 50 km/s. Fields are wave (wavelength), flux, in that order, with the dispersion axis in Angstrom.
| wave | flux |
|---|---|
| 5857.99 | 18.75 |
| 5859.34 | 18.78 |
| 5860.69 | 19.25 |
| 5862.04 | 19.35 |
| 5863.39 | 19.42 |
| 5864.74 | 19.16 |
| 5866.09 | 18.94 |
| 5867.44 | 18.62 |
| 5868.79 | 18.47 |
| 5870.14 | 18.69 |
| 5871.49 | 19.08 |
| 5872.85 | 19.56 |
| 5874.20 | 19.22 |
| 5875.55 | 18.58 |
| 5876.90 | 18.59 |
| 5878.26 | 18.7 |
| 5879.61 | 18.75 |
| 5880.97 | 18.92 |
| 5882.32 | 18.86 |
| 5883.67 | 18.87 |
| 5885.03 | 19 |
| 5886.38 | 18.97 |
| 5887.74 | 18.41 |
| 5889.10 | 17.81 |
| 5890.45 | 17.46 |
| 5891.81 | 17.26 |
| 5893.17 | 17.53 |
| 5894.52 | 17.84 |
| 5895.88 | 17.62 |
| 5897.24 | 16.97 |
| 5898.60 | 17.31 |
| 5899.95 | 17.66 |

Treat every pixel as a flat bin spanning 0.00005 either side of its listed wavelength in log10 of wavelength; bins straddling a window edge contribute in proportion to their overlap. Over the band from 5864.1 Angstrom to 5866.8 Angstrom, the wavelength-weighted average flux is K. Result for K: 19.1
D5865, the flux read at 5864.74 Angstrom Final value 19.16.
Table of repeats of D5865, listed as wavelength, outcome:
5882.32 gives 18.86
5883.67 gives 18.87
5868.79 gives 18.47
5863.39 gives 19.42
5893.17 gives 17.53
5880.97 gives 18.92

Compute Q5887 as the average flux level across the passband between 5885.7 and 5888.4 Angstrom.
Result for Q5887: 18.7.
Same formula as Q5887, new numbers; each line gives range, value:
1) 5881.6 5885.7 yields 18.9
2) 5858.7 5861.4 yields 19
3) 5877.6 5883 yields 18.8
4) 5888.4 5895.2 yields 17.6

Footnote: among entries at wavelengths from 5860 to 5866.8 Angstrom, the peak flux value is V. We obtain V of 19.42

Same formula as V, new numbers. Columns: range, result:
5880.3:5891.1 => 19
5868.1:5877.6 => 19.56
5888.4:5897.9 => 17.84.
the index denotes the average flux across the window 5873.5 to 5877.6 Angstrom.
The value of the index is 18.8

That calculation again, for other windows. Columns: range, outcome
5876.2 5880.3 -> 18.7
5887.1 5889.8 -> 18.1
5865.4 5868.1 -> 18.8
